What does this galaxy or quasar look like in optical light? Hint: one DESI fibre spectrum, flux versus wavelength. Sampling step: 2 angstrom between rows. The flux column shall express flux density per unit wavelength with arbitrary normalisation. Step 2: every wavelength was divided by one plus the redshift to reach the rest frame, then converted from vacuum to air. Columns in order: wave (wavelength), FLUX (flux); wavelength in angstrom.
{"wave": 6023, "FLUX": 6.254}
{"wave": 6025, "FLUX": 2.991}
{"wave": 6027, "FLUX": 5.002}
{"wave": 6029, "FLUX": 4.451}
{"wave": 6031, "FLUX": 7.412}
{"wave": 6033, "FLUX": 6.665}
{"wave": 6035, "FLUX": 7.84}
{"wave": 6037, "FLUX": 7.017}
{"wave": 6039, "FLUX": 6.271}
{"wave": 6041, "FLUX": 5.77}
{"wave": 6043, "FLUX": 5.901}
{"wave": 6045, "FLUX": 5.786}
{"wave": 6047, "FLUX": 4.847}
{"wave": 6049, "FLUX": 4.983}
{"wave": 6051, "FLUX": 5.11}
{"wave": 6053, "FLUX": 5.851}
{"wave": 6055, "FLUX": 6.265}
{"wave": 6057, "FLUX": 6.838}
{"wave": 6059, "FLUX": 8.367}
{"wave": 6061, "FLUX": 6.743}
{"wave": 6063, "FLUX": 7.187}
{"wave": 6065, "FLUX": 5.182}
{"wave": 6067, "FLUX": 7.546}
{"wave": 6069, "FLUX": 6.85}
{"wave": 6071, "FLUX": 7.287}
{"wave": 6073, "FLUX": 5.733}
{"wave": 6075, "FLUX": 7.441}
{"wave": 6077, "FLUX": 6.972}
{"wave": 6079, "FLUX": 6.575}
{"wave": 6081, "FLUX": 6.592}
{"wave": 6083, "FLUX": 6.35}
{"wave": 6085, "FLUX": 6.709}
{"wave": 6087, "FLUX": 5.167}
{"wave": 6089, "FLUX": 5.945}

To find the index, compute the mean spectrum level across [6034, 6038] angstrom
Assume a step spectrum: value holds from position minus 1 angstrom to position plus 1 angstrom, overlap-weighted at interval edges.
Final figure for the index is 7.43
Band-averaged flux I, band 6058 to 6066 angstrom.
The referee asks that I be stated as 6.87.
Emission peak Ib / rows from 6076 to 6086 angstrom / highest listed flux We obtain 6.972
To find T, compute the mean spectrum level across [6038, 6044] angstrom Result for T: 5.98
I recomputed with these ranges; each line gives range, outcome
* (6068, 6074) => 6.62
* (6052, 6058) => 6.32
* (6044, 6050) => 5.21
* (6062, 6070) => 6.69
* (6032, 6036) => 7.25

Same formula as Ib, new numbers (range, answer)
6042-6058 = 6.838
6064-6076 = 7.546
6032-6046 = 7.84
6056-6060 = 8.367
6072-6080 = 7.441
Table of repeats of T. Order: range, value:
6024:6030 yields 4.15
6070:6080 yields 6.8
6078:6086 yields 6.56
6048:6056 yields 5.55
